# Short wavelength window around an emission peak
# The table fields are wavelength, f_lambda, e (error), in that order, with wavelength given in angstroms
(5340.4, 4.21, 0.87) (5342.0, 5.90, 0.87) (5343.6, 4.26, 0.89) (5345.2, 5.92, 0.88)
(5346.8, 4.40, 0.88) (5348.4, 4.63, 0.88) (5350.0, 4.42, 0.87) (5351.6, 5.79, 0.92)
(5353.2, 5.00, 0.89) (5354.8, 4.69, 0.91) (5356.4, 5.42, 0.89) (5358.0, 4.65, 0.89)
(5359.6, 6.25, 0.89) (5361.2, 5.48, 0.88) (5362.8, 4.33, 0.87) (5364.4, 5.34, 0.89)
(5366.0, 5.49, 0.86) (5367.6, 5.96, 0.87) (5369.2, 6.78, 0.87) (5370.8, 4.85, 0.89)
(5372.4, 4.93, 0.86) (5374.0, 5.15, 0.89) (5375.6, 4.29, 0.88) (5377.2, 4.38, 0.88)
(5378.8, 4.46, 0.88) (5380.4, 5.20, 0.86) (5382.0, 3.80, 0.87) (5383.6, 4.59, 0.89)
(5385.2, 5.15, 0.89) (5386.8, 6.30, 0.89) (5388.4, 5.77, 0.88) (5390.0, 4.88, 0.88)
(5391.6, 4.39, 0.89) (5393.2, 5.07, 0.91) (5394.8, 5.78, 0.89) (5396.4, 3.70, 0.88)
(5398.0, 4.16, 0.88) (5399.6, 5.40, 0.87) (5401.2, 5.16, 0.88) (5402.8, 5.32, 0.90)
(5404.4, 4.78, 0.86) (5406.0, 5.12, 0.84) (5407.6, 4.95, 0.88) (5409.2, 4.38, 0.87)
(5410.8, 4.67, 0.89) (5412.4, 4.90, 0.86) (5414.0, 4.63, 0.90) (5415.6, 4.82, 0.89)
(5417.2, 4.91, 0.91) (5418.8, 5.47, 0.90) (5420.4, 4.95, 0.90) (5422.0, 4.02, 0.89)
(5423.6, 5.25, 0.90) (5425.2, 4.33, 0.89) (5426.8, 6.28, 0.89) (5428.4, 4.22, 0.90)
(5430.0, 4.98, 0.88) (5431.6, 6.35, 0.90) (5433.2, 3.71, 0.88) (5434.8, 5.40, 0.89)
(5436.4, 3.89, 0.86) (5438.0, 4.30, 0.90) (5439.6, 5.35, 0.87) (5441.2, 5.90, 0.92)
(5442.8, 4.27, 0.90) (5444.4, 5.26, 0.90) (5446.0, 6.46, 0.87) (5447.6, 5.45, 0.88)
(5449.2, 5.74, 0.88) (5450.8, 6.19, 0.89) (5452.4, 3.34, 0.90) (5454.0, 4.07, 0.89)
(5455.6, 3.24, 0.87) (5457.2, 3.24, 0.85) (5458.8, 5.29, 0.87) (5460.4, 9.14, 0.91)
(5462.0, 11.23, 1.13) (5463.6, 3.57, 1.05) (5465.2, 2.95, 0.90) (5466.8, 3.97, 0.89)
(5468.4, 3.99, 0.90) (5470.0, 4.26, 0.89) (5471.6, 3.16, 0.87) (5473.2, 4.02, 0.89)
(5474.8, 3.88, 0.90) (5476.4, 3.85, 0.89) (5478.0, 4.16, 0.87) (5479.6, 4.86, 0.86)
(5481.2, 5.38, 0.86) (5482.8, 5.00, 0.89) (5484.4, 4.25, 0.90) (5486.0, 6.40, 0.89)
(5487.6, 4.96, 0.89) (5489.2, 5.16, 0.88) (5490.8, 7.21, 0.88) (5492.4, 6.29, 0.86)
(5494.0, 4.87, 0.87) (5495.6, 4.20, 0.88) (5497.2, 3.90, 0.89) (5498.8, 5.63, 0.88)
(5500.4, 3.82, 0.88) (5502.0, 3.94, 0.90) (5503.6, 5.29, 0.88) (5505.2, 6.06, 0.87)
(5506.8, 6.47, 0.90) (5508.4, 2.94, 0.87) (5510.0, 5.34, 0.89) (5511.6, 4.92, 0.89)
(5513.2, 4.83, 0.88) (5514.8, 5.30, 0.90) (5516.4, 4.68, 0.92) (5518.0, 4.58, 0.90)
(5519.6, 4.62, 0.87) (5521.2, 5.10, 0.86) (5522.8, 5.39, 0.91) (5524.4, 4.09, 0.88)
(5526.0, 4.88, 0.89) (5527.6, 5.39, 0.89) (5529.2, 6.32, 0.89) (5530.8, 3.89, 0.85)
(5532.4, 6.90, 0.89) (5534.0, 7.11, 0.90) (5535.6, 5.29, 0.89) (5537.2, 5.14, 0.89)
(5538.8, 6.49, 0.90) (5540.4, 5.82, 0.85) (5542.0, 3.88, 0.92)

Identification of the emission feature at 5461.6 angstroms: H-gamma 4340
